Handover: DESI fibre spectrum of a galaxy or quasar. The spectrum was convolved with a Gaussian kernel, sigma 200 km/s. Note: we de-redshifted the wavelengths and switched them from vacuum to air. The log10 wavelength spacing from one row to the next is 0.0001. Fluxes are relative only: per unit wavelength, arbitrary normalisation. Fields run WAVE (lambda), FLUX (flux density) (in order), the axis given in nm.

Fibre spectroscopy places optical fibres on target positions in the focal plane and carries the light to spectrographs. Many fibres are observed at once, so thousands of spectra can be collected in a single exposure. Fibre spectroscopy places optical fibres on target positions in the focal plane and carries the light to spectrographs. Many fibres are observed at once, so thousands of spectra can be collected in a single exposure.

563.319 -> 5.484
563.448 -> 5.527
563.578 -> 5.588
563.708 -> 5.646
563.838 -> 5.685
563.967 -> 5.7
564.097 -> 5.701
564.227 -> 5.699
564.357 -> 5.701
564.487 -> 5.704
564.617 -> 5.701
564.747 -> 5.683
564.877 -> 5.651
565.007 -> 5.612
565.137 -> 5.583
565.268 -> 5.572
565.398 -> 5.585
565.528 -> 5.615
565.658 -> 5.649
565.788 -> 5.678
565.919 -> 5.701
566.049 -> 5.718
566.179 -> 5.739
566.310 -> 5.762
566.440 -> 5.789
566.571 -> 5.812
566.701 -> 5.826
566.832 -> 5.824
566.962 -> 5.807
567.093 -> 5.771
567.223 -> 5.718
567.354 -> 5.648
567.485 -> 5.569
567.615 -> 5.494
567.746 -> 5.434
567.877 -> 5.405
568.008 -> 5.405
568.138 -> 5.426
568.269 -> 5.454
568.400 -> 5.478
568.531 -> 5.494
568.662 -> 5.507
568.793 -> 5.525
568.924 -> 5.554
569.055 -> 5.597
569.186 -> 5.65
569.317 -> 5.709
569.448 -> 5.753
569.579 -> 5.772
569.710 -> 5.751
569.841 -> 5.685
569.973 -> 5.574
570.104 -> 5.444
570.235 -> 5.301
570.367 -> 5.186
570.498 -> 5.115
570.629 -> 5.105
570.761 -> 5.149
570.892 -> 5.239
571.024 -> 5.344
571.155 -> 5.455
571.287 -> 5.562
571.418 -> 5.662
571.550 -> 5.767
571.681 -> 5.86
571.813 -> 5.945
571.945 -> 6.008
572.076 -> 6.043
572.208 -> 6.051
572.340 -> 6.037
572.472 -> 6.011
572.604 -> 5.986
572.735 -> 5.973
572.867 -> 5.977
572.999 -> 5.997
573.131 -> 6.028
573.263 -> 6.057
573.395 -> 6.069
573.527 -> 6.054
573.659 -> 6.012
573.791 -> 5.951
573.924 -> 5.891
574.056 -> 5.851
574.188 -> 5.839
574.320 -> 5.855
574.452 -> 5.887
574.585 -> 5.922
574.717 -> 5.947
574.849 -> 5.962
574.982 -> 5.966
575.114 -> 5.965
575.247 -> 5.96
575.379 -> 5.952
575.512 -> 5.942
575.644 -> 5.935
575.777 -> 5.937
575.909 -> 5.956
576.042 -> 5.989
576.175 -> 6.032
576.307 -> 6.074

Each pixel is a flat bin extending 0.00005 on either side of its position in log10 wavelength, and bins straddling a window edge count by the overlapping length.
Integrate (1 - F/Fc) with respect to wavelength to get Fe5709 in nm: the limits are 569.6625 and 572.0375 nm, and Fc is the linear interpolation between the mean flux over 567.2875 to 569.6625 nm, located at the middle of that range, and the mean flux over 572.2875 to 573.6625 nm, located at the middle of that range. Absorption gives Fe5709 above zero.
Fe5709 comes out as 0.117 nm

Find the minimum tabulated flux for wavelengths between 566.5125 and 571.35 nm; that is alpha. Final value 5.105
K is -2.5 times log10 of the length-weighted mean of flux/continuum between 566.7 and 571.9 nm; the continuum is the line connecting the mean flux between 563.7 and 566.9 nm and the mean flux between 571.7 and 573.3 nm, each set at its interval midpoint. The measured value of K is 0.061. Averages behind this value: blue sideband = 5.7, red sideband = 6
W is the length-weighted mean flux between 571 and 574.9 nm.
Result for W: 5.91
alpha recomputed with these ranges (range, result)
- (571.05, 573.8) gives 5.455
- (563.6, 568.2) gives 5.405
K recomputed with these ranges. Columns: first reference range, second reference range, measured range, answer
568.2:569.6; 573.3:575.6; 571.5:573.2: -0.03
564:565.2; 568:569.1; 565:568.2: -0.01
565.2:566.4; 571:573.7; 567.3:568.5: 0.05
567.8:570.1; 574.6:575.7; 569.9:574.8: 0.00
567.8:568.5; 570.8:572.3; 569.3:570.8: 0.03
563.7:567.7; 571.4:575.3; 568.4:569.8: 0.03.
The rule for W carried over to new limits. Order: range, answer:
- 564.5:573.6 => 5.67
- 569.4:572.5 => 5.61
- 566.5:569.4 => 5.6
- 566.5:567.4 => 5.77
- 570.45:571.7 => 5.42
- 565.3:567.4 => 5.73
